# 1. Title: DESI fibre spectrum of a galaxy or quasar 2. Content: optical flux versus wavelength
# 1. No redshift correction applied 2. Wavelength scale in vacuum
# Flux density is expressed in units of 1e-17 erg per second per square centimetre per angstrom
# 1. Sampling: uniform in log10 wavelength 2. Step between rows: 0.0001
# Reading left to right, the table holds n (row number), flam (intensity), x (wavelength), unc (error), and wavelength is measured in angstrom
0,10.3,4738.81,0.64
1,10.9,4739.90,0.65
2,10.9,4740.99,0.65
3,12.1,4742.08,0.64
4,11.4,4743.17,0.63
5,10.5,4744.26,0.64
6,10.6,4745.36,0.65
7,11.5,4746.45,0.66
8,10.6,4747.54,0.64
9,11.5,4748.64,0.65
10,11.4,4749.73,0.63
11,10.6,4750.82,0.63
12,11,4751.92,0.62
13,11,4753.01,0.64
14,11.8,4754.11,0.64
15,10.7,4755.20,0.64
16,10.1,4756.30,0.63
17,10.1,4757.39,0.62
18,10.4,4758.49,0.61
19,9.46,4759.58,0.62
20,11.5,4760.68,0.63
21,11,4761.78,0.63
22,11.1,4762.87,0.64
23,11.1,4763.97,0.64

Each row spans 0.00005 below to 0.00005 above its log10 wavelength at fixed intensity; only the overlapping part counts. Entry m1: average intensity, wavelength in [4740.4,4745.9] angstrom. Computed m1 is 11.1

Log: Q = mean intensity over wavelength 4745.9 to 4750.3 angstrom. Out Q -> 11.3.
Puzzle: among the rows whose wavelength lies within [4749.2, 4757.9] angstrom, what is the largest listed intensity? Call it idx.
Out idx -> 11.8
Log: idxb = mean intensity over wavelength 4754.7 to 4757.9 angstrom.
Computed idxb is 10.3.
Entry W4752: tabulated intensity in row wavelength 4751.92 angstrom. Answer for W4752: 11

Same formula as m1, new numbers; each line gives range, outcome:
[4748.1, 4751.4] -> 11.2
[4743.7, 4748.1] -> 10.8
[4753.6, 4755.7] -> 11.3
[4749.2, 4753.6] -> 11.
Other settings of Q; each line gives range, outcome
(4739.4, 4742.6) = 11.3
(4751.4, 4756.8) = 10.9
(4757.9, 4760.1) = 9.95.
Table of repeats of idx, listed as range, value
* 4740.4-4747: 12.1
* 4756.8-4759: 10.4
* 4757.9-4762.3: 11.5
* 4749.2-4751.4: 11.4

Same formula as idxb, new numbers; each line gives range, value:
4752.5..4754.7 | 11.4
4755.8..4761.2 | 10.3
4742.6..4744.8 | 11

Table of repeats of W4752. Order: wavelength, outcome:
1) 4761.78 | 11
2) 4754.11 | 11.8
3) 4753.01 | 11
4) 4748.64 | 11.5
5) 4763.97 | 11.1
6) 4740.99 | 10.9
